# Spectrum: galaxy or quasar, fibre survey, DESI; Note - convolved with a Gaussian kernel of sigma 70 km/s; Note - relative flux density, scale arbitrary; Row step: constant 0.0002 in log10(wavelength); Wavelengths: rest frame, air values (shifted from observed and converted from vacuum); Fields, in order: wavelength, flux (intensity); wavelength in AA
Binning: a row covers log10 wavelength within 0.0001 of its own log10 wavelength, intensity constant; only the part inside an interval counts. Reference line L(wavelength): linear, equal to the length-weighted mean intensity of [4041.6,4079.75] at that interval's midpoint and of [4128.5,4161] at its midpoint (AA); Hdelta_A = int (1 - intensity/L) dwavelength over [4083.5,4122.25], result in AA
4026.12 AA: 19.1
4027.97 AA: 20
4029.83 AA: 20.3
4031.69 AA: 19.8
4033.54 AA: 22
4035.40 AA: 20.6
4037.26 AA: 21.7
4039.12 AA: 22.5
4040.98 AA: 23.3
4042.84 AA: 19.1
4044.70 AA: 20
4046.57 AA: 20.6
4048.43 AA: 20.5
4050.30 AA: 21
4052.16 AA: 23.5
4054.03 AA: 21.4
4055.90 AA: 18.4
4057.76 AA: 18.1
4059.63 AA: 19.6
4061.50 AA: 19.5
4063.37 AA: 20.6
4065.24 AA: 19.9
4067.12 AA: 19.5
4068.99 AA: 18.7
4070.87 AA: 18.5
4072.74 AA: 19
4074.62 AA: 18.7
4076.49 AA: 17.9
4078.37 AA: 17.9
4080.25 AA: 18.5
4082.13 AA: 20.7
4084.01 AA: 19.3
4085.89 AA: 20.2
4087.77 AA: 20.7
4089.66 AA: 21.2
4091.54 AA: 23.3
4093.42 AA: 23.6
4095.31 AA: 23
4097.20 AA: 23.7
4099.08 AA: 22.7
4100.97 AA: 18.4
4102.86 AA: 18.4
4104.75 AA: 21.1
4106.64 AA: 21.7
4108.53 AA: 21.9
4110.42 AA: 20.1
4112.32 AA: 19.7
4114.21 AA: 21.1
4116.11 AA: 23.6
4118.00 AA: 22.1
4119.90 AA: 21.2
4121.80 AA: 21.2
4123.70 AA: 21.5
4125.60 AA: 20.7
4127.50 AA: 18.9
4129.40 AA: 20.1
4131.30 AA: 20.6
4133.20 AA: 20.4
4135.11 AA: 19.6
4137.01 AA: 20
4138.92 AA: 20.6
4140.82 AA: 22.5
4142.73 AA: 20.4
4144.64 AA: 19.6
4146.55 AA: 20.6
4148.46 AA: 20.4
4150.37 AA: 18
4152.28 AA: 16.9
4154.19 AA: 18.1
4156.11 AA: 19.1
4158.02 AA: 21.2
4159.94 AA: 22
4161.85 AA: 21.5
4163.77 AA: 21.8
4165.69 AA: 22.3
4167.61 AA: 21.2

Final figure -3.0 AA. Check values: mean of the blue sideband 19.6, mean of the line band 21.4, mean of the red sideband 20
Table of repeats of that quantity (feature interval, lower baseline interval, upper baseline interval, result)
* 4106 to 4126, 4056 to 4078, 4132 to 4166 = -1.6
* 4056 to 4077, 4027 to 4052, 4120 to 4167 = 1.7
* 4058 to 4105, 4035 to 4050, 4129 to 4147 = 1.5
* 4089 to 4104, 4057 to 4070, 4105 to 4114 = -1.0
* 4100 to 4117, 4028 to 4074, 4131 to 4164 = -0.4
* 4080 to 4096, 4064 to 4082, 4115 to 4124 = -1.1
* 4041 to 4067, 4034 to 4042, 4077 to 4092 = 1.3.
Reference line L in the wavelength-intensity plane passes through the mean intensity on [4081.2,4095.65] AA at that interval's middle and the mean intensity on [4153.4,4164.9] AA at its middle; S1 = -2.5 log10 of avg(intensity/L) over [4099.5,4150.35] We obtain 0.02 mag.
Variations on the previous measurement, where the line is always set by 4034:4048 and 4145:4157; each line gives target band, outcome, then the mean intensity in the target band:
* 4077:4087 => 0.05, 19.3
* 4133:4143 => -0.08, 20.6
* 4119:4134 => -0.07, 20.6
